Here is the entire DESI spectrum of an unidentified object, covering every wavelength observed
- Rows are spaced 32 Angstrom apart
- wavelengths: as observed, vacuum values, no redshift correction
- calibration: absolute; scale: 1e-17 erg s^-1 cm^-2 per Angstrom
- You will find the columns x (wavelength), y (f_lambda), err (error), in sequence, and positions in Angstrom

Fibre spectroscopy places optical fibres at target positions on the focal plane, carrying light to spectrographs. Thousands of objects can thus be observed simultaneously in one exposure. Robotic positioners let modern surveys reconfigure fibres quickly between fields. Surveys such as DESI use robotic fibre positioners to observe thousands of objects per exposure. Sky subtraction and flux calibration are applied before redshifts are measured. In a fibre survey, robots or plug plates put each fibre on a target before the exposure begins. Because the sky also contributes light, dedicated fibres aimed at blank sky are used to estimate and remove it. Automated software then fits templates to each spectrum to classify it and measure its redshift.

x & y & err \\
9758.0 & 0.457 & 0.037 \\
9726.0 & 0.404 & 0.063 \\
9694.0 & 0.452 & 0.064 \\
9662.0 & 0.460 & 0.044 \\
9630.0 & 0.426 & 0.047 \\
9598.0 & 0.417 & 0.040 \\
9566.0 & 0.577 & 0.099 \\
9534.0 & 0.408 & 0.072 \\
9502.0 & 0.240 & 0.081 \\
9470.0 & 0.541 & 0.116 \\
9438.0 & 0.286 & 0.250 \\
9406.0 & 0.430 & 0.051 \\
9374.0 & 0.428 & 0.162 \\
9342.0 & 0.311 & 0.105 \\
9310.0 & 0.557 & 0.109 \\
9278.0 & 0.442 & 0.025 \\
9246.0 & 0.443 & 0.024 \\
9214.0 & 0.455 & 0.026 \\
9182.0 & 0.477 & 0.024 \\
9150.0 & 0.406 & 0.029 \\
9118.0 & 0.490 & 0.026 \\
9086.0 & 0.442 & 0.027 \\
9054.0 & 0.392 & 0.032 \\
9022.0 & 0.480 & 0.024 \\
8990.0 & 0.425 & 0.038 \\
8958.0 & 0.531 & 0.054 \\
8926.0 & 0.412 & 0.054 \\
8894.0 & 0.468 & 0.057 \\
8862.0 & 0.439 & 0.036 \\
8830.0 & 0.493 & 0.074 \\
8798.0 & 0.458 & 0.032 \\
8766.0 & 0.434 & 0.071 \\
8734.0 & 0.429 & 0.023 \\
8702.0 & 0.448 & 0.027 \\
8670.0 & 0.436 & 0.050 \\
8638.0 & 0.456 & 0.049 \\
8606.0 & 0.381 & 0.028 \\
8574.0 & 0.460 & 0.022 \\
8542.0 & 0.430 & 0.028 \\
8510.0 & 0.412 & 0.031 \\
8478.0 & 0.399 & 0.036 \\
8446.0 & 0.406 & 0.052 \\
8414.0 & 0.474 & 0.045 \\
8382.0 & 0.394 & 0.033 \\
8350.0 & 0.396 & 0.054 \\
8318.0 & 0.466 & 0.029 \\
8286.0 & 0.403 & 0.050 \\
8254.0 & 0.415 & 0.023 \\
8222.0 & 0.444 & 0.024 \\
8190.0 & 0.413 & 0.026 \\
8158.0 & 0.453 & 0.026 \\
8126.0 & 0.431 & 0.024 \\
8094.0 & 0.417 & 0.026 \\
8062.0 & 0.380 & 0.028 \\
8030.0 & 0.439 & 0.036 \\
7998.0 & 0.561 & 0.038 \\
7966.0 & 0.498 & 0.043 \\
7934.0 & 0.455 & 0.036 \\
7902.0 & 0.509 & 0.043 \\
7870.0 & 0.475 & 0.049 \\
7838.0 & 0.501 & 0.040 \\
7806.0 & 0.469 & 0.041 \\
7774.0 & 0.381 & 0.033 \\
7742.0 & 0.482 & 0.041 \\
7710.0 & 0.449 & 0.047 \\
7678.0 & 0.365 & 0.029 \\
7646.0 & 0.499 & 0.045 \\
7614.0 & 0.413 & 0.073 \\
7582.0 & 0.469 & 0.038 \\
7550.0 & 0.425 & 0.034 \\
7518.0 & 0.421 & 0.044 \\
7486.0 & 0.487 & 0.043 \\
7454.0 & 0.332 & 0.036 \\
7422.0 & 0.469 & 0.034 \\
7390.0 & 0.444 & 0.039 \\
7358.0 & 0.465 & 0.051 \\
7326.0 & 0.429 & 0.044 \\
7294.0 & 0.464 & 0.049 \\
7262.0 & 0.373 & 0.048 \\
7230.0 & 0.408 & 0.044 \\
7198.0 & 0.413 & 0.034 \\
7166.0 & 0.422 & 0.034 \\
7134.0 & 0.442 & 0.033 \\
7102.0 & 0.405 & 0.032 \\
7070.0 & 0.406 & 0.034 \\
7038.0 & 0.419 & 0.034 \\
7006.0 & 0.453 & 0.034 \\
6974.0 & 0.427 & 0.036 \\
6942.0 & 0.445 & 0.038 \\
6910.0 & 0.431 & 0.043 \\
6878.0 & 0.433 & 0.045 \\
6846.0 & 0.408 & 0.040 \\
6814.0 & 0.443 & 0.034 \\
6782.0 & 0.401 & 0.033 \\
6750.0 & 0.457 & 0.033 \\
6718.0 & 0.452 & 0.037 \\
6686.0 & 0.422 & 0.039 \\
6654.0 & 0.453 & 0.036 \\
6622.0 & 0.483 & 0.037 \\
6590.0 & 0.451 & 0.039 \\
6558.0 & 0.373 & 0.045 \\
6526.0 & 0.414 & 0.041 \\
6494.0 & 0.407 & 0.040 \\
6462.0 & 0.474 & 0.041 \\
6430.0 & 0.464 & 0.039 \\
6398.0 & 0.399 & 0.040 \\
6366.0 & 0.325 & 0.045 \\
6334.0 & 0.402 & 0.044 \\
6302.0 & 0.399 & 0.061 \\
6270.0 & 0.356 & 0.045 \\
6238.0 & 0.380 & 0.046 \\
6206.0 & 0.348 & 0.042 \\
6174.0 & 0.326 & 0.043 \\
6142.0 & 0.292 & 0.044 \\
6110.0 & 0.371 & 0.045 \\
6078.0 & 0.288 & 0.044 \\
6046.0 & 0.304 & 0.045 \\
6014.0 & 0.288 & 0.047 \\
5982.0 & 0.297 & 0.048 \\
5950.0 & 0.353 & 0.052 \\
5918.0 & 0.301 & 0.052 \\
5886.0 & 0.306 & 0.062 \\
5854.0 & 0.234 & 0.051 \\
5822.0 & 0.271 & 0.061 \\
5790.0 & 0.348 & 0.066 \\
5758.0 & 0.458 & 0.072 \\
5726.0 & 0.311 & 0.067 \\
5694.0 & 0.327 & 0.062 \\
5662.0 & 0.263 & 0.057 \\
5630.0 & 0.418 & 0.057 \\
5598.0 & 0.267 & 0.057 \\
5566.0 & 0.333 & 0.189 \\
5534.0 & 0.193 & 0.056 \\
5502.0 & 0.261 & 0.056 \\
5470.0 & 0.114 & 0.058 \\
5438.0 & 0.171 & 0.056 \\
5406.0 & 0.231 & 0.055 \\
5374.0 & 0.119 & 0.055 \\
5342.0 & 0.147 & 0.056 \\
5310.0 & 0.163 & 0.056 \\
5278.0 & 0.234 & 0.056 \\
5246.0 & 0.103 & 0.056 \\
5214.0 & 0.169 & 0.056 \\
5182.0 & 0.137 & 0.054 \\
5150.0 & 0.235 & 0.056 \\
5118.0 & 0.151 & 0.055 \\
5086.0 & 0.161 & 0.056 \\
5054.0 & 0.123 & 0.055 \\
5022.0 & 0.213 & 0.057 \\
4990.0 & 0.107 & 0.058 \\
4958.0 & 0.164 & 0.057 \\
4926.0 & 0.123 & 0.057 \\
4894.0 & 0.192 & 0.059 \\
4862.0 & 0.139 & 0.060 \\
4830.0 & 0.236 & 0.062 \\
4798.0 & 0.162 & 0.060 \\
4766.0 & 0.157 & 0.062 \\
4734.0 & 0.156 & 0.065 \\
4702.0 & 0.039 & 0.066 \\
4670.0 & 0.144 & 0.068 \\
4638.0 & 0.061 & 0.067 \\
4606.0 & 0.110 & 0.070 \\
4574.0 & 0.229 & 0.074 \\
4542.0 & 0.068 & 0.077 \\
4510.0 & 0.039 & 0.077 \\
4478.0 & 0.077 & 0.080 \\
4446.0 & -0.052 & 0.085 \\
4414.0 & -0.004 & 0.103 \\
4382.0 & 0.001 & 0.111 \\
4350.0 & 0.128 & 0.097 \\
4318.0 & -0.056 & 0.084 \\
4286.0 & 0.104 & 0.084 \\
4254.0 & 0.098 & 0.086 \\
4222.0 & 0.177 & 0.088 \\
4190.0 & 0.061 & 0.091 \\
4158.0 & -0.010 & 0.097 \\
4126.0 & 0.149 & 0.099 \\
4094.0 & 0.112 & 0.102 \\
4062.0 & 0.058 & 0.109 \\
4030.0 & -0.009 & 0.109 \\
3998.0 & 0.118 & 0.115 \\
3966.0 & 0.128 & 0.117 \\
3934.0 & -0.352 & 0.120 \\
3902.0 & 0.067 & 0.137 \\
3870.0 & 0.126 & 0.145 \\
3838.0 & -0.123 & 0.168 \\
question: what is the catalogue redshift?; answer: 0.39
